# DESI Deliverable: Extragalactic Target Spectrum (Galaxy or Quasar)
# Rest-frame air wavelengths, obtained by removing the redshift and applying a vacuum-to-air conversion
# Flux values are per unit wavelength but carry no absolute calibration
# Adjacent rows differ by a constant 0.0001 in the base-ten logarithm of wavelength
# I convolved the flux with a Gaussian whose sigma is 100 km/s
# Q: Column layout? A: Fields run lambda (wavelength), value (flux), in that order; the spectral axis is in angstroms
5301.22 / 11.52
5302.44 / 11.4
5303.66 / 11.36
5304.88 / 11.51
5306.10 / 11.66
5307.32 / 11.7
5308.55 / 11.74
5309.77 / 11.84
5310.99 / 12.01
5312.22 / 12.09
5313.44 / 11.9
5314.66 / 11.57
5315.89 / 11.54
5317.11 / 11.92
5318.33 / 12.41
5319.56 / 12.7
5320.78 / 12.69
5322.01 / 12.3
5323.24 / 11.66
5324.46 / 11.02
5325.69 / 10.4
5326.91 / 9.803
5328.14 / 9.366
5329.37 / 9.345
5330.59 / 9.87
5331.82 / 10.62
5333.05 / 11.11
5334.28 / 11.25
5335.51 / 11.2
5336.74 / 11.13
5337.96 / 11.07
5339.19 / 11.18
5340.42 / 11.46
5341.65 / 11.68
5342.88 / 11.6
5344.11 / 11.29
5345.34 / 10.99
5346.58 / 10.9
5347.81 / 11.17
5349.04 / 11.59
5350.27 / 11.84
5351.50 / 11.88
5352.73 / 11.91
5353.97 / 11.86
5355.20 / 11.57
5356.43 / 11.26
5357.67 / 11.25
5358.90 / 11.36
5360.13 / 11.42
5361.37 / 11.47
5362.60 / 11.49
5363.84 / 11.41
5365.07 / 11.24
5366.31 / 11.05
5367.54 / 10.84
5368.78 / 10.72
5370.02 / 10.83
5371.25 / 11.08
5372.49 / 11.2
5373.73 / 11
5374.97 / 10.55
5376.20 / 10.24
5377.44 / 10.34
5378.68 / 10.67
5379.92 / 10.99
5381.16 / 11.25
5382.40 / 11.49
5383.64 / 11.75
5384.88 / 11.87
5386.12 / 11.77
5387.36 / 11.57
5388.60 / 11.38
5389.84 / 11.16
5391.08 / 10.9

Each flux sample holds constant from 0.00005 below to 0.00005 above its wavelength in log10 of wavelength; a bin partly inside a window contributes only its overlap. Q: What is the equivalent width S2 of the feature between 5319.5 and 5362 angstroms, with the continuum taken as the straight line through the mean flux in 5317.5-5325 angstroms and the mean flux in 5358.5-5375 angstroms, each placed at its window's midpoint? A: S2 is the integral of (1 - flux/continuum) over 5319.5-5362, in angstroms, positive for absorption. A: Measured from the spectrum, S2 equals 1.7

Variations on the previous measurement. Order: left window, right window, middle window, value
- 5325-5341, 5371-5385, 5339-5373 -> -1.7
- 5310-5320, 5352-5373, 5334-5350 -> 0.4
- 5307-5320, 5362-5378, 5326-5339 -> 1.2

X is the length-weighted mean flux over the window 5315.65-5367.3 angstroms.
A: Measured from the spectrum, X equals 11.3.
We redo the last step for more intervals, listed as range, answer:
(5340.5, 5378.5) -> 11.2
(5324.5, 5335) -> 10.3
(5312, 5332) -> 11.2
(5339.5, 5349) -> 11.3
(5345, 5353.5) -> 11.5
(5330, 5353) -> 11.2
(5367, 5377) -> 10.8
